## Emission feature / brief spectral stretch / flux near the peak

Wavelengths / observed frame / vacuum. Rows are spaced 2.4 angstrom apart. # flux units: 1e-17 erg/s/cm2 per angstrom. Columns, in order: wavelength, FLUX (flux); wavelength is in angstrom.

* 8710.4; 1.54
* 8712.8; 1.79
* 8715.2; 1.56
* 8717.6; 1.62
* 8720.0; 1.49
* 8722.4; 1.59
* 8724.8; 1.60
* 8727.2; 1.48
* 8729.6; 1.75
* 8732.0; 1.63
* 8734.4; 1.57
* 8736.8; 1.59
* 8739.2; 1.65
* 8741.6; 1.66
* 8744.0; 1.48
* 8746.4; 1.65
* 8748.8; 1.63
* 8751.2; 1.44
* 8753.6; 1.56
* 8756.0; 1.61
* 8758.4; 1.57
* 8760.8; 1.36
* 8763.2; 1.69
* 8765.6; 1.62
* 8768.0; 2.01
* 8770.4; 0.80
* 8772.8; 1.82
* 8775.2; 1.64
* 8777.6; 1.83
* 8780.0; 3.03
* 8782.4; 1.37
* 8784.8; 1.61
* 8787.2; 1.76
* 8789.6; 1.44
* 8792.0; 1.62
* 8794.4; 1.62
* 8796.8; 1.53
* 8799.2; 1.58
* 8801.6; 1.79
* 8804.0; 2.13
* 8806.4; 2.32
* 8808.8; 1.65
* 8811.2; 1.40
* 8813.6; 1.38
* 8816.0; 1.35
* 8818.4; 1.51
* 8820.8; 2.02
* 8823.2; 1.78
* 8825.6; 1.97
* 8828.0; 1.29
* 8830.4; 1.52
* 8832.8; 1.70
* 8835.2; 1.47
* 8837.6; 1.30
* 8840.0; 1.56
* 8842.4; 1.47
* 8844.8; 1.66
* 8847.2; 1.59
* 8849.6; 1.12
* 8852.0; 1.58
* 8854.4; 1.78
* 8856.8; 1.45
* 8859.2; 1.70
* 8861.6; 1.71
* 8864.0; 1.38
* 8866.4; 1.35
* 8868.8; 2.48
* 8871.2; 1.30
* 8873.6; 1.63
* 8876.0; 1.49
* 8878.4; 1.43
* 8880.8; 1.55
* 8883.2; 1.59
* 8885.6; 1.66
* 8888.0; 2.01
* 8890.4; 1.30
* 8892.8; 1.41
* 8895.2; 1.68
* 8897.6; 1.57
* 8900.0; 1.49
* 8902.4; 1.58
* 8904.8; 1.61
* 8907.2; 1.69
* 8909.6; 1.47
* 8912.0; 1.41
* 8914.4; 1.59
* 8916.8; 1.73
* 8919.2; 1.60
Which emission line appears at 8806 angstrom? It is [S II]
